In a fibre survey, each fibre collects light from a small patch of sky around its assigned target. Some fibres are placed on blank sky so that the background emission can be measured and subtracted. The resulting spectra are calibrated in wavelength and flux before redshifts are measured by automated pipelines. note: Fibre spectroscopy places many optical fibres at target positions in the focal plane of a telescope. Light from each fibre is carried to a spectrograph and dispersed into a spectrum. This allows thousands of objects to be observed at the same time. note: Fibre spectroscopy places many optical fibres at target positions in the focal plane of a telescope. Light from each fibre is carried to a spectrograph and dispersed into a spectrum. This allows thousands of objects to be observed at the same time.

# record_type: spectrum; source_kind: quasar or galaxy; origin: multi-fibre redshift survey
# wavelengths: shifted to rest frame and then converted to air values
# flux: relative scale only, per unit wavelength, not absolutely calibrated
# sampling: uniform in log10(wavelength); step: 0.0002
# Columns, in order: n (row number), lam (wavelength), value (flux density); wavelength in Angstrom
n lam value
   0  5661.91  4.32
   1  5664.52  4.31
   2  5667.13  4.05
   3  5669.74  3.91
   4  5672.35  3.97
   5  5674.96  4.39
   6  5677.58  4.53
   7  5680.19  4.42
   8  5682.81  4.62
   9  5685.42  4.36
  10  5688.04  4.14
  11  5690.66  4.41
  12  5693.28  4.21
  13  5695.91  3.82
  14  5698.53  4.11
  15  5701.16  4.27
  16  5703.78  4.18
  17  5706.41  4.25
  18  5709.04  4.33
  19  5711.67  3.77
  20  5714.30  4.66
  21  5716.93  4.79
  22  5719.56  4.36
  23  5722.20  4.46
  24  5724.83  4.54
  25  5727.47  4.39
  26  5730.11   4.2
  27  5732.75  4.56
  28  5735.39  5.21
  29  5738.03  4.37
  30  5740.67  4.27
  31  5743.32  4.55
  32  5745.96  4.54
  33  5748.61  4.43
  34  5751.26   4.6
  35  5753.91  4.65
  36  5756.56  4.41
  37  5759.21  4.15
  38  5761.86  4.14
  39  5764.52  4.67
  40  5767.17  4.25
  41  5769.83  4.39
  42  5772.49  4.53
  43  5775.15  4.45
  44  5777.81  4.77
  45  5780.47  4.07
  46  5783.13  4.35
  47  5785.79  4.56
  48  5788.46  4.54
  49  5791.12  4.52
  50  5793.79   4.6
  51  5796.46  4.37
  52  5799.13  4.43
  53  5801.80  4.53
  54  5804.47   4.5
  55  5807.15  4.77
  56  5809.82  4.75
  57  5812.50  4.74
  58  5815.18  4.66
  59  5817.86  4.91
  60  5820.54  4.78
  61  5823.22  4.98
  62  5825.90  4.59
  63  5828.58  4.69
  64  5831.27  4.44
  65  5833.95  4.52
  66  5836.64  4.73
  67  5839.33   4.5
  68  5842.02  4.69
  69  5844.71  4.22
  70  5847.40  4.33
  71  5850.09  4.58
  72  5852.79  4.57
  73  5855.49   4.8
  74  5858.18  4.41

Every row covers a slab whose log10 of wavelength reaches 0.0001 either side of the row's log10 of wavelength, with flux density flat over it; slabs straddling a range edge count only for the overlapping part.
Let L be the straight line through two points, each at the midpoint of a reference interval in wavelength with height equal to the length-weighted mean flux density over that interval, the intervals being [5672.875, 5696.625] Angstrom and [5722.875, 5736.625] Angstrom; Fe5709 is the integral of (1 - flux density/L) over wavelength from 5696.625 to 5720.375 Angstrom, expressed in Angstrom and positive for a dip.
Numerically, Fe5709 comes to 0.88 Angstrom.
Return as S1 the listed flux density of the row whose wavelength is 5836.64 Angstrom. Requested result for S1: 4.73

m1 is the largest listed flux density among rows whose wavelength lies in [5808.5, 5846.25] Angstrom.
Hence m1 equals 4.98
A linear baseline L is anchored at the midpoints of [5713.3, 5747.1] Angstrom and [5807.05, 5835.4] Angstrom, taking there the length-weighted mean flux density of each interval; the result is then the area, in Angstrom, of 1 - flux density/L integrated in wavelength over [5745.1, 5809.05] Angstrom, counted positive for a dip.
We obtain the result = 2.1 Angstrom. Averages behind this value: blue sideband 4.53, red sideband 4.71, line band 4.47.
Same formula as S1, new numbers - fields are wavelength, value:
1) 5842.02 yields 4.69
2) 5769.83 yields 4.39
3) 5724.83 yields 4.54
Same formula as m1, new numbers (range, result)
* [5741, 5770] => 4.67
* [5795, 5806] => 4.53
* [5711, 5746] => 5.21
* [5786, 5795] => 4.6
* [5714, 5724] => 4.79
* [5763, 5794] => 4.77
